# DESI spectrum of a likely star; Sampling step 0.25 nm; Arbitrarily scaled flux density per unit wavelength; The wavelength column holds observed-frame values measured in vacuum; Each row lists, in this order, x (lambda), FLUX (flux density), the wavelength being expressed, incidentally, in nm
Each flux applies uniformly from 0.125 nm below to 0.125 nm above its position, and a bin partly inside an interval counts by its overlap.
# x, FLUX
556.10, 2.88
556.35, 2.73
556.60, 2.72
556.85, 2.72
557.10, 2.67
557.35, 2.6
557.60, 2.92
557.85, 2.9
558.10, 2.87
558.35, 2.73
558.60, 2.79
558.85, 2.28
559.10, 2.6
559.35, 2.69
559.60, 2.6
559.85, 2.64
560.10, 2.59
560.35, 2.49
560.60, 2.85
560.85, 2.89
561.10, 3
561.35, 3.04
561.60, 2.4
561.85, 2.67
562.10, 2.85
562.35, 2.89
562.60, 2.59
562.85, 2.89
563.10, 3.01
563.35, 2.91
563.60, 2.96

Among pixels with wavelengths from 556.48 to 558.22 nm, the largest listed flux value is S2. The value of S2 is 2.92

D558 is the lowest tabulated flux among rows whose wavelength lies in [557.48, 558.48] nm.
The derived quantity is 2.73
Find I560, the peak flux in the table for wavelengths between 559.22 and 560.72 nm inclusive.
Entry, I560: 2.85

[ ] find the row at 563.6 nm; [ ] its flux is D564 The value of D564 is 2.96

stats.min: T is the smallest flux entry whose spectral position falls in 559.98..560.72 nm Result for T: 2.49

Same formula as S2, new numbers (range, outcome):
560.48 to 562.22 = 3.04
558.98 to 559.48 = 2.69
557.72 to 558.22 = 2.9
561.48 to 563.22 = 3.01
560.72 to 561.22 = 3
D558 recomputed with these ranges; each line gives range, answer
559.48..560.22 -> 2.59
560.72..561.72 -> 2.4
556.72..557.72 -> 2.6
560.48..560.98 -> 2.85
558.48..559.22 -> 2.28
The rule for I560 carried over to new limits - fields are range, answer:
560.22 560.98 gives 2.89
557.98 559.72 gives 2.87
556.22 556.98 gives 2.73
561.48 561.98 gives 2.67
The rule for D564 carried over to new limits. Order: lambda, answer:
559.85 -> 2.64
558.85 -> 2.28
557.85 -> 2.9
